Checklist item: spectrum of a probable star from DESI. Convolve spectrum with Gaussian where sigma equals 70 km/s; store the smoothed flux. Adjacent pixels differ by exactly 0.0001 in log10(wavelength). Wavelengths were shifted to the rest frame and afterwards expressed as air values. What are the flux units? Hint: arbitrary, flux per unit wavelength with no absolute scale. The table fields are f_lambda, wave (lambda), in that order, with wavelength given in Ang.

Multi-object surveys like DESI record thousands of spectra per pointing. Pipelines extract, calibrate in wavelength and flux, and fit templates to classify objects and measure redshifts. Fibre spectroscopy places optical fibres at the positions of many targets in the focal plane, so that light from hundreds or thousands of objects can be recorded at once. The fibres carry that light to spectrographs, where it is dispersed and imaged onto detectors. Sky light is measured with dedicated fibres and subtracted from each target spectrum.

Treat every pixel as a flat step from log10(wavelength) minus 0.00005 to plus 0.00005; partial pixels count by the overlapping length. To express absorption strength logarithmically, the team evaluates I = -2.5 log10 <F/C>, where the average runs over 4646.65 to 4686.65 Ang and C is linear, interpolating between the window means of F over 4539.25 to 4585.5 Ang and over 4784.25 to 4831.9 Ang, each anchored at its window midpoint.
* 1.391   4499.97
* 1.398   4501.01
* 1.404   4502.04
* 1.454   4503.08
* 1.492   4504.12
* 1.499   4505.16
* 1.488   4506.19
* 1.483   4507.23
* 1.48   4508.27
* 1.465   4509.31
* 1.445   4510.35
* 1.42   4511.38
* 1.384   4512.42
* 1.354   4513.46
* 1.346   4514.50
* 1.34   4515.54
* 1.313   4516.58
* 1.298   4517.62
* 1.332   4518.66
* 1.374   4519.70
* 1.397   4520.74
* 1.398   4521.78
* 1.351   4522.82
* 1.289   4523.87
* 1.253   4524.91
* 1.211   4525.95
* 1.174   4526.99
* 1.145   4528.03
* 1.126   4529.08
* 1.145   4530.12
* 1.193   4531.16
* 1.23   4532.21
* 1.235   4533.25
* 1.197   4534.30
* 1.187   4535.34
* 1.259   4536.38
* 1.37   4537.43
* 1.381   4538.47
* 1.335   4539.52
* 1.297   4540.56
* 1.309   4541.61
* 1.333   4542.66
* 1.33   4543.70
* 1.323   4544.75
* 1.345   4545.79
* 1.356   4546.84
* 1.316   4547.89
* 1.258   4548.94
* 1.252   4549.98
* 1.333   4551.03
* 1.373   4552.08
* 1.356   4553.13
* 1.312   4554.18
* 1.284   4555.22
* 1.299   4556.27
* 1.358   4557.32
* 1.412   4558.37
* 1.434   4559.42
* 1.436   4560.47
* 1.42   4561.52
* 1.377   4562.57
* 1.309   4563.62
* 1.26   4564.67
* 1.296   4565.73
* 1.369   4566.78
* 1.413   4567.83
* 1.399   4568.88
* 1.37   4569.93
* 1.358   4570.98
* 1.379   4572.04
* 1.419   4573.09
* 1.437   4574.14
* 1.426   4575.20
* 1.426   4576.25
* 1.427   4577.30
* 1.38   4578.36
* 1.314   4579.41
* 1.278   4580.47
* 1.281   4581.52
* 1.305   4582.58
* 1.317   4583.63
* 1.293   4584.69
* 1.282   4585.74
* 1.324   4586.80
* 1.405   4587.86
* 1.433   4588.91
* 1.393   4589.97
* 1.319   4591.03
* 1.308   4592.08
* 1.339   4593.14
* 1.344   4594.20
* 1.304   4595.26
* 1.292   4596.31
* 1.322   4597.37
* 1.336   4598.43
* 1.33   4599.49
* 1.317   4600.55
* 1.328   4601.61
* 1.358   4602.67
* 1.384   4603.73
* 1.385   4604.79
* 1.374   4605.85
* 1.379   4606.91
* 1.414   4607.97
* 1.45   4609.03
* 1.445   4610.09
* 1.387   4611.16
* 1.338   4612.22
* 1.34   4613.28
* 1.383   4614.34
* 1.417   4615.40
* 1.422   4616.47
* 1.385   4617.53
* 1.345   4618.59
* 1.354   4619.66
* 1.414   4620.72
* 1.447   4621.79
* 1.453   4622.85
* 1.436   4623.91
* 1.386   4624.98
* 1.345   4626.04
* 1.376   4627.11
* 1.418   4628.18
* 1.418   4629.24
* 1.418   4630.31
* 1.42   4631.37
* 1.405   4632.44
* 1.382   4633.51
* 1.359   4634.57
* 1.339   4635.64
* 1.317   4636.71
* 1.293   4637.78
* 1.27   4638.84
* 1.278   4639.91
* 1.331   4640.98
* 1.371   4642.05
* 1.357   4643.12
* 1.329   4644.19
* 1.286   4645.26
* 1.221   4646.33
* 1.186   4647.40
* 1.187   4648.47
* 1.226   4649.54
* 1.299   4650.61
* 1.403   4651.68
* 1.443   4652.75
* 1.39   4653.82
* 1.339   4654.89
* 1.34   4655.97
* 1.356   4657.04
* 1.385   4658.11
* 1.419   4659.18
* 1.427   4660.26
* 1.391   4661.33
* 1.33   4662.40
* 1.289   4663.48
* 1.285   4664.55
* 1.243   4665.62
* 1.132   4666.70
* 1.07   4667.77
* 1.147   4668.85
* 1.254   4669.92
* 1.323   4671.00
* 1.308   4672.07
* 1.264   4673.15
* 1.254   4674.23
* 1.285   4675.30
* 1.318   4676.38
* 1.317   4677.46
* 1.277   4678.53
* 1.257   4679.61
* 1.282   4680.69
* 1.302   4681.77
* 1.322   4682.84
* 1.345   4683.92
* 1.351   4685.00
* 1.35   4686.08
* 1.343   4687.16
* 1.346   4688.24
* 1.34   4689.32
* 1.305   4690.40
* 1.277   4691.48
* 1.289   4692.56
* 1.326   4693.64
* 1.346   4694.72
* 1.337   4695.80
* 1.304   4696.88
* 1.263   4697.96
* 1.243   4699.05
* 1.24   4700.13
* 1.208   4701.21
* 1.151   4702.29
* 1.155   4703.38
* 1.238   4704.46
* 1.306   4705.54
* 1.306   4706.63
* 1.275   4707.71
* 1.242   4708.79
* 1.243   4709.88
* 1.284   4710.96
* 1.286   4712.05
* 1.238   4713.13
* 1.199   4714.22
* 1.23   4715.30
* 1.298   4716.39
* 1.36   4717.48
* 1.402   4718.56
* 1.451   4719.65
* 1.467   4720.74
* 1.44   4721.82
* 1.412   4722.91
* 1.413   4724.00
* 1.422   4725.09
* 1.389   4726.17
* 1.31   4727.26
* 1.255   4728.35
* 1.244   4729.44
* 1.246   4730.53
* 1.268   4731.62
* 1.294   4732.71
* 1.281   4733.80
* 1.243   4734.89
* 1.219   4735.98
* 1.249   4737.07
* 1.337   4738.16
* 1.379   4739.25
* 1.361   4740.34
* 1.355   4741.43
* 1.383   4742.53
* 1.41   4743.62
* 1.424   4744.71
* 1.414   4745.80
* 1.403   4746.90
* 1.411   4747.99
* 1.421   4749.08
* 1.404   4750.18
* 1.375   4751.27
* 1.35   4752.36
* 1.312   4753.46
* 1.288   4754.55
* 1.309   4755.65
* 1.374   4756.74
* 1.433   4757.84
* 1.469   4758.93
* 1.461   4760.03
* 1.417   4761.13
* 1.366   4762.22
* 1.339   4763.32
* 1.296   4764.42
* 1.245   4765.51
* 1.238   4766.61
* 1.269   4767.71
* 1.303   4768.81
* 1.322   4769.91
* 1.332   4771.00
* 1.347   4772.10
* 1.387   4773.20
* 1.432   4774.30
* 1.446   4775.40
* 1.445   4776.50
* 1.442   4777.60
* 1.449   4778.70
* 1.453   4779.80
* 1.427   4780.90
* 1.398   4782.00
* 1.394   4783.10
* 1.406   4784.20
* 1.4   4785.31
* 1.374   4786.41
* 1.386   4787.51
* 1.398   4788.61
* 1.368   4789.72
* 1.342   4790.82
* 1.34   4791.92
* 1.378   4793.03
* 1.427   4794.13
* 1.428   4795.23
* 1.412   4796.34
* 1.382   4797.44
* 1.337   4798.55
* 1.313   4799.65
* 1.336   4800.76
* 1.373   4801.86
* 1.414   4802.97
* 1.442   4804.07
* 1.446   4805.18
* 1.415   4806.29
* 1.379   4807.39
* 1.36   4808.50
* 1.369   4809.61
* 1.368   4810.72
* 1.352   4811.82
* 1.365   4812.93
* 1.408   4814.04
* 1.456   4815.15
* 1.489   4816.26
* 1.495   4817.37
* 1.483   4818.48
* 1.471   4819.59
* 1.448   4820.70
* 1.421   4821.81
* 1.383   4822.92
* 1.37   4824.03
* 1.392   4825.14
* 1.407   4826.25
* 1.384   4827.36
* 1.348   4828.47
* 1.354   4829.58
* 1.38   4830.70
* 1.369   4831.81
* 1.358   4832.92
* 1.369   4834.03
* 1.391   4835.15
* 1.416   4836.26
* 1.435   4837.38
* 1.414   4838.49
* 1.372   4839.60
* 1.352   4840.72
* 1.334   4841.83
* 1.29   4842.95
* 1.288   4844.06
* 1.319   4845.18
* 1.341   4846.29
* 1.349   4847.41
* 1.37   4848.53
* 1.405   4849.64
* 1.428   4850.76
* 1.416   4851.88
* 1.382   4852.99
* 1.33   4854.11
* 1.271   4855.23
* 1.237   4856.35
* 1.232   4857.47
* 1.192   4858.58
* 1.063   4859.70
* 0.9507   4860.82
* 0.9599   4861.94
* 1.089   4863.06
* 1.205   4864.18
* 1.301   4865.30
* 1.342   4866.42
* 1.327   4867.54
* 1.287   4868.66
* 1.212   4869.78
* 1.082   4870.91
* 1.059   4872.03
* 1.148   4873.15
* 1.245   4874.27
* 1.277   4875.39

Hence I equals 0.06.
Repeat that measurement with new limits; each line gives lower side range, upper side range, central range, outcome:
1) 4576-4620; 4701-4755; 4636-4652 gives 0.05 mag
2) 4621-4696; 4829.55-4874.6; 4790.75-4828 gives -0.09 mag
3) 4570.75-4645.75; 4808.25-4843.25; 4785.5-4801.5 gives 0.01 mag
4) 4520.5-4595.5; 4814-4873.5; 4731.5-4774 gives -0.02 mag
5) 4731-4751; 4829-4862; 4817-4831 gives -0.07 mag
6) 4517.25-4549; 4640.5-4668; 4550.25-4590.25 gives -0.06 mag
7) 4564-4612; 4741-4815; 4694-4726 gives 0.06 mag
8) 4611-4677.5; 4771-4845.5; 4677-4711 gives 0.05 mag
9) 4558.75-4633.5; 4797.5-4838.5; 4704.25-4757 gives 0.04 mag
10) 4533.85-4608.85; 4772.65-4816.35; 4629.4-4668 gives 0.03 mag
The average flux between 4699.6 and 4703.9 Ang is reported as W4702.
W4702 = 1.19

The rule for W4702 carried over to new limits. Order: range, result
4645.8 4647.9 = 1.2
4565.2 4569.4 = 1.37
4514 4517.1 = 1.33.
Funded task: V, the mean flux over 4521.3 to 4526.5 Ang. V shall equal 1.3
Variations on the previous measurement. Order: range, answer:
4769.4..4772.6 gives 1.34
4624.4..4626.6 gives 1.36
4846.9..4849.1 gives 1.36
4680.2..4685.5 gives 1.32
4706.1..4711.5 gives 1.27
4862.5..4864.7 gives 1.15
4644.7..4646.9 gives 1.25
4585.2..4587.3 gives 1.3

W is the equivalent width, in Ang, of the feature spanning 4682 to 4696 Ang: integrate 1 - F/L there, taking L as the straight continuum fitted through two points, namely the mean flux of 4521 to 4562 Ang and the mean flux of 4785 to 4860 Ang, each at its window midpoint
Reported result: 0.1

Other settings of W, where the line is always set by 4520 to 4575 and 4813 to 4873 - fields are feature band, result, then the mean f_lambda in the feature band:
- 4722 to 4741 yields 0.1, 1.32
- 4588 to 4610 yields -0.7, 1.36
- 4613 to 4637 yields -1.3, 1.39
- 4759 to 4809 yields -2.2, 1.38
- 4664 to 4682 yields 0.9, 1.25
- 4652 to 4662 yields -0.5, 1.39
